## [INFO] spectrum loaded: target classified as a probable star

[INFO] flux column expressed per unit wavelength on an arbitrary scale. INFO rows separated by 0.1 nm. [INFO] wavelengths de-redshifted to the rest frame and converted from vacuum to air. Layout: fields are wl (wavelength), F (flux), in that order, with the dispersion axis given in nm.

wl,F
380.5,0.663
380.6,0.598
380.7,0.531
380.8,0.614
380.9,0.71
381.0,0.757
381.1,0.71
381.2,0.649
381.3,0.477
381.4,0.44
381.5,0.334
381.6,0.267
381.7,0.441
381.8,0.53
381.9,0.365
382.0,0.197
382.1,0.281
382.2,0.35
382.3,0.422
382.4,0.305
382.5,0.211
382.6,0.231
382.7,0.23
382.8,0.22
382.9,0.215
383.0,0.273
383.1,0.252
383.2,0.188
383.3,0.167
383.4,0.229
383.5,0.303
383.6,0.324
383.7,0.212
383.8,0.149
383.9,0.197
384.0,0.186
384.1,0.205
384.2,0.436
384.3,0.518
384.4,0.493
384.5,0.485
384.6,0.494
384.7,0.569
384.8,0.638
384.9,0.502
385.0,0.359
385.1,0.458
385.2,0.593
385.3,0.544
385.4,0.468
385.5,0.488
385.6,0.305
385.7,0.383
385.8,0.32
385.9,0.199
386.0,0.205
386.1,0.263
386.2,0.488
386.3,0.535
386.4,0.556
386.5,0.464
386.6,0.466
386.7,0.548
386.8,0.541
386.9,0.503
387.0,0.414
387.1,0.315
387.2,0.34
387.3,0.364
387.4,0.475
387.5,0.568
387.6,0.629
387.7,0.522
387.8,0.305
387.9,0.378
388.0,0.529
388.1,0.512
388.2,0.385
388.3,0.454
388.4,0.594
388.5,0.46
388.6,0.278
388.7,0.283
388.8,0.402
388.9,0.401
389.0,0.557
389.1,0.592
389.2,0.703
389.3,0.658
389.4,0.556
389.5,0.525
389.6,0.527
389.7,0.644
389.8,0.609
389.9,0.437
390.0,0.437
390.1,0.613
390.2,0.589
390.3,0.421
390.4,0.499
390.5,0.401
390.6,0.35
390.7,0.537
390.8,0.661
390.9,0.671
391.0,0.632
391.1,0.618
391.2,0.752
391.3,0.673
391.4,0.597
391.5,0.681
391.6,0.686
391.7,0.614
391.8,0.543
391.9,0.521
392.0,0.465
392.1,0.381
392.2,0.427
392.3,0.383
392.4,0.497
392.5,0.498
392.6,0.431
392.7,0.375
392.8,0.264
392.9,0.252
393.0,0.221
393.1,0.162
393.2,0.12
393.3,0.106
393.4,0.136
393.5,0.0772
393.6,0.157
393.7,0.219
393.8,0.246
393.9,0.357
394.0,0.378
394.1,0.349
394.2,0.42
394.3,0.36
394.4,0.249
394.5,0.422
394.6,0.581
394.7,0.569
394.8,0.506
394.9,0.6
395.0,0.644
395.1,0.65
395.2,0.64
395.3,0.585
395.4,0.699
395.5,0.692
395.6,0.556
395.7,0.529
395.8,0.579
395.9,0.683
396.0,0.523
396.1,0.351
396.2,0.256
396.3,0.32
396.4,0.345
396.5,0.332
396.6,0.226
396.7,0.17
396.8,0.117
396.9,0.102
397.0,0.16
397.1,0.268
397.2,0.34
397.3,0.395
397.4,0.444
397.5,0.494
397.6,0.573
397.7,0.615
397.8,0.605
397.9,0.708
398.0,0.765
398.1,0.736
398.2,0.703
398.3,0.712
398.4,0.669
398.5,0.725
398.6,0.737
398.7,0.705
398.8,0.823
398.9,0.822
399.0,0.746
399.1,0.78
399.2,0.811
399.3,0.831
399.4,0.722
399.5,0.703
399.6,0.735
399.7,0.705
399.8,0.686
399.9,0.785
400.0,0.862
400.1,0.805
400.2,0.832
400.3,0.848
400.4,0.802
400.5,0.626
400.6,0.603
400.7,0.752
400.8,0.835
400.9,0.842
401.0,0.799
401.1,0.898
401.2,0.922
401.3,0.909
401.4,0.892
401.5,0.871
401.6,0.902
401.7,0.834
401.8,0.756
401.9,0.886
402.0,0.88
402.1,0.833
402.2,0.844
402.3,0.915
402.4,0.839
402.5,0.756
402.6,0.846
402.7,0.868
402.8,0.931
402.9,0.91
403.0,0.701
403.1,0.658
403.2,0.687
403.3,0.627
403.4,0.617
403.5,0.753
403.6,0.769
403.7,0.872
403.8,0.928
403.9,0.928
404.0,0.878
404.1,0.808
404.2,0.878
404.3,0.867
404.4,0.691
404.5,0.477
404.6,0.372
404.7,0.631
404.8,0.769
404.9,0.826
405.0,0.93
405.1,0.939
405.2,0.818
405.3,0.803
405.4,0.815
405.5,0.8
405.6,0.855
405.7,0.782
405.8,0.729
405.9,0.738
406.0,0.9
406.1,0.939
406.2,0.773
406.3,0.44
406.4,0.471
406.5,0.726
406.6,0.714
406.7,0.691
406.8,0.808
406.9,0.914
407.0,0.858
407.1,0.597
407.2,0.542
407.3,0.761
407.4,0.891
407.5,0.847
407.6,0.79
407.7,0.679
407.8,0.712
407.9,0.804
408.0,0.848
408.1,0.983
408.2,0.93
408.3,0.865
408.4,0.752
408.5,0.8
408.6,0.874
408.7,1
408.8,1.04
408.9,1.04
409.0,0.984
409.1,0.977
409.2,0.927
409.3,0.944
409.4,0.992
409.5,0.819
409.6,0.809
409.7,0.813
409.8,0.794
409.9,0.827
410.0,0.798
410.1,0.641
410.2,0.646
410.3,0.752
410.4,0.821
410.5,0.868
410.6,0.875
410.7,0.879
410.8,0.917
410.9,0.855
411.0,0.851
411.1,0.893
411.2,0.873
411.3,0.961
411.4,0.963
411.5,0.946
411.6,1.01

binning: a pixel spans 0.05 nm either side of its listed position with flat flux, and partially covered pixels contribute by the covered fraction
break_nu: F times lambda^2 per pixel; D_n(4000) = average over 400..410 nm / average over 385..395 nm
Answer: 1.9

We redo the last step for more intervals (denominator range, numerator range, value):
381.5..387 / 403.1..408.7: 2.35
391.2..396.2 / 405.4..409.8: 1.98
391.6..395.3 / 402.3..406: 2.12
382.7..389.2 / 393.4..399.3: 1.30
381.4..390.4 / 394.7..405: 1.78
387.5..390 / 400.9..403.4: 1.78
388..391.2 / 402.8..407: 1.59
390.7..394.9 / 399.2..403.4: 1.97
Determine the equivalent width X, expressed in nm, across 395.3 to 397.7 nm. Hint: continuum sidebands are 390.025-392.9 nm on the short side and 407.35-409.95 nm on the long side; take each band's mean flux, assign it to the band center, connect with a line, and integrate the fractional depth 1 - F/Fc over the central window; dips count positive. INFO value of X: 0.83 nm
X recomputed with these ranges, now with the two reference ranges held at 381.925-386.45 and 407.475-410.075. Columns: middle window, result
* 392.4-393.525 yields 0.58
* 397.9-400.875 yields -0.37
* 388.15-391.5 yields -0.46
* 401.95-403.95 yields -0.17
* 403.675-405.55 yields -0.02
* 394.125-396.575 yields 0.35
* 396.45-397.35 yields 0.56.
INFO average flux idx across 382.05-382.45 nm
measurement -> 0.34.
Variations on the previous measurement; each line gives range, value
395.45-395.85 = 0.589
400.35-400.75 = 0.696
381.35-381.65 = 0.347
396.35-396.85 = 0.238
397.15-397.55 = 0.418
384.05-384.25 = 0.321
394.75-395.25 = 0.608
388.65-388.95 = 0.362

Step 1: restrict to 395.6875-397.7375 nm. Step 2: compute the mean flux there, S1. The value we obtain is 0.368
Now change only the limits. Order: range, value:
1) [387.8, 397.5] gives 0.445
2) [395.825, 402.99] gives 0.676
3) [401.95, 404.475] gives 0.808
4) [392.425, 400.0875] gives 0.494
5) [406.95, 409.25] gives 0.848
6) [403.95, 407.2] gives 0.754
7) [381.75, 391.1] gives 0.424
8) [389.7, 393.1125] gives 0.503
